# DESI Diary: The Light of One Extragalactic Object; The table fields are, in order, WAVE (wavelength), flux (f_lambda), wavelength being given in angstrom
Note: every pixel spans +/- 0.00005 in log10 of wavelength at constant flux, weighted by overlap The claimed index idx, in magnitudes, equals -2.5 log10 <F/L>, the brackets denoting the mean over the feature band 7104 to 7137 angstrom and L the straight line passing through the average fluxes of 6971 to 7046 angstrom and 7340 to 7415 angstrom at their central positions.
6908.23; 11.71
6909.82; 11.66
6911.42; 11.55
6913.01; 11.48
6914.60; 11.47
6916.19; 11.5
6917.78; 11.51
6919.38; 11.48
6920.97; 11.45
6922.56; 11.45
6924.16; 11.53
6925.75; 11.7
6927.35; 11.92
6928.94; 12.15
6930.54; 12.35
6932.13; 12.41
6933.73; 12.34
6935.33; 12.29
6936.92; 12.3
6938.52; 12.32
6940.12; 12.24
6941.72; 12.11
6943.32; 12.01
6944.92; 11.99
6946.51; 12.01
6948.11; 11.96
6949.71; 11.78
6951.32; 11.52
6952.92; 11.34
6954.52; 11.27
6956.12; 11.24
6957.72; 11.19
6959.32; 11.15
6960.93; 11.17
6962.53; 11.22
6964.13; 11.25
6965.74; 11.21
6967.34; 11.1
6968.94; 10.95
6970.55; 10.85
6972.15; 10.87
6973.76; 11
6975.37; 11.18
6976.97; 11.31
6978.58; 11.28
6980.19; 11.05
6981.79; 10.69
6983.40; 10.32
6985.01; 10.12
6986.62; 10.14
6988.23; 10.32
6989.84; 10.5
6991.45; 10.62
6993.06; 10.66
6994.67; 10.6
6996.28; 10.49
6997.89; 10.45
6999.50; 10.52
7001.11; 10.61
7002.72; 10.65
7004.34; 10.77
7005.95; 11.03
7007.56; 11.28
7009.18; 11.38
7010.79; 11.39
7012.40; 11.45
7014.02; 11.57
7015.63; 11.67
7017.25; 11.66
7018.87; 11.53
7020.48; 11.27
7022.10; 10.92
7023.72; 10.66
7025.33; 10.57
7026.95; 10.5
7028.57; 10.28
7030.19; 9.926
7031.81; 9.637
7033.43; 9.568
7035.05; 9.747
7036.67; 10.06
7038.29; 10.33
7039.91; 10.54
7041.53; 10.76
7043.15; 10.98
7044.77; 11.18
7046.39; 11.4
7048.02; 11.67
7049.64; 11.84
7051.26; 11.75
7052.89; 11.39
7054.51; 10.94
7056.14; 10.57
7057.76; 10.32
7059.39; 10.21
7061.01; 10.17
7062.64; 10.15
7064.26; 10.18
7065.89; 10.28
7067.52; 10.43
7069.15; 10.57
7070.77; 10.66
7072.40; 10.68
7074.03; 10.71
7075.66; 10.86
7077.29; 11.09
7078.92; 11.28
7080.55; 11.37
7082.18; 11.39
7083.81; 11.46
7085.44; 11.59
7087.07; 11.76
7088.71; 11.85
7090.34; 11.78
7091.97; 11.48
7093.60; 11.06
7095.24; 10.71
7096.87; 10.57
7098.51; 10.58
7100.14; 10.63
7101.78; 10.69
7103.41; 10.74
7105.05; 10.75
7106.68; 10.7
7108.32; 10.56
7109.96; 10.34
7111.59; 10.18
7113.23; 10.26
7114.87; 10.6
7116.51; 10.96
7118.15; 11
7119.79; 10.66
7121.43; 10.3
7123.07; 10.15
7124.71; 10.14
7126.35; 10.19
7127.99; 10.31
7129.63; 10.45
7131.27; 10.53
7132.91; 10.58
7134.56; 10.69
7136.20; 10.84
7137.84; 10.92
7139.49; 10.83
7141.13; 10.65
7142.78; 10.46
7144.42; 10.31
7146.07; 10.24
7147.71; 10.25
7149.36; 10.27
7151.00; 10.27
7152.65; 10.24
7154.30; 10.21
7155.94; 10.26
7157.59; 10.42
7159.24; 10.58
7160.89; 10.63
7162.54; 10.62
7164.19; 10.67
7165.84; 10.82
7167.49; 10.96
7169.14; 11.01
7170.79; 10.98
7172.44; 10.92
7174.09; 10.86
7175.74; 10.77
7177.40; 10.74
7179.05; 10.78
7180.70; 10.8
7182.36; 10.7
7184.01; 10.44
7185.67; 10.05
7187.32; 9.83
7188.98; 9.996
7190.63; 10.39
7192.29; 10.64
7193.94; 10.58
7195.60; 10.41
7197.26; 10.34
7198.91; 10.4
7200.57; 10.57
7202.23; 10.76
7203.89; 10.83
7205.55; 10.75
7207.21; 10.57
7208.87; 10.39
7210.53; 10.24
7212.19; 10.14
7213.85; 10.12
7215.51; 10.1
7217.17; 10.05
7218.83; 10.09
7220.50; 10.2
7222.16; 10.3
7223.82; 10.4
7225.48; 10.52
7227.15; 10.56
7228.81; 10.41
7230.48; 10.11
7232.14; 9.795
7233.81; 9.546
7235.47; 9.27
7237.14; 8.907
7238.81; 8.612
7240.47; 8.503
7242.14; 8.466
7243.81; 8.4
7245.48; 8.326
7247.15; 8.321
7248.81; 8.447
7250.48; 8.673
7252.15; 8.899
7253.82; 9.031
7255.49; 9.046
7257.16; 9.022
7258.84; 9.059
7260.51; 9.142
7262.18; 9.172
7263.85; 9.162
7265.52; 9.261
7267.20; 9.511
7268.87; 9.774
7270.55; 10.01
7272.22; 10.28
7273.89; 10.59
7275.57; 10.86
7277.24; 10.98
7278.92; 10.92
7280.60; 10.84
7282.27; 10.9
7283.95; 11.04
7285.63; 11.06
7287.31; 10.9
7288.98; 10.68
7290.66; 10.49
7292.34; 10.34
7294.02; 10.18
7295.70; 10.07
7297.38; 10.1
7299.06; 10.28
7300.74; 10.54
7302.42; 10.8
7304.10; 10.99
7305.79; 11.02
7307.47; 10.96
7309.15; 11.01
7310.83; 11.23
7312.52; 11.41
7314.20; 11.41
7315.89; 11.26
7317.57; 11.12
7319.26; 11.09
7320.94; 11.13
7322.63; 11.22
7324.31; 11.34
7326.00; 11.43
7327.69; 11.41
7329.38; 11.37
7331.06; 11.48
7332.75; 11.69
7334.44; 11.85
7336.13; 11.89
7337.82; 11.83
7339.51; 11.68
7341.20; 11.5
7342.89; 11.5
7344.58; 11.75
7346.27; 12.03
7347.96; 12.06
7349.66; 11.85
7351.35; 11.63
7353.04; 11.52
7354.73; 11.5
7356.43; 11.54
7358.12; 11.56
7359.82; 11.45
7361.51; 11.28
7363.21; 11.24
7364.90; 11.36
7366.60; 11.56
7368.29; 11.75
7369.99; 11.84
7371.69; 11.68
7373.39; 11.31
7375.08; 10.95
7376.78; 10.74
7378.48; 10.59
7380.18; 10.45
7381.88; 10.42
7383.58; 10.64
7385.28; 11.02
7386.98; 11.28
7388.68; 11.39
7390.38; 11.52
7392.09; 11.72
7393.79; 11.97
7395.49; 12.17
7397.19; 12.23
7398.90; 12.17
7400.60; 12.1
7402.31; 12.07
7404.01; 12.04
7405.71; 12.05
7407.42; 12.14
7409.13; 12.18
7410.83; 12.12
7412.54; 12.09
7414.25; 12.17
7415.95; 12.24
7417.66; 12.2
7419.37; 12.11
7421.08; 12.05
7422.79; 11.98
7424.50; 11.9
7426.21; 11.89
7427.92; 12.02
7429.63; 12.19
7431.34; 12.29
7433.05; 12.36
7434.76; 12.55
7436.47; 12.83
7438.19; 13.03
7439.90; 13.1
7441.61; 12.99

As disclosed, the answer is 0.05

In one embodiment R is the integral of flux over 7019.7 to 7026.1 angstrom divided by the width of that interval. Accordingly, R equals 10.9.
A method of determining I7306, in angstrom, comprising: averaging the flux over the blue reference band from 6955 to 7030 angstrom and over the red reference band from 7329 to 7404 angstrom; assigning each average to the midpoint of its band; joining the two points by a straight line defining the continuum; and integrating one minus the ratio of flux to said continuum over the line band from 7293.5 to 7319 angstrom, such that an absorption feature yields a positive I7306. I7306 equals 1.3 angstrom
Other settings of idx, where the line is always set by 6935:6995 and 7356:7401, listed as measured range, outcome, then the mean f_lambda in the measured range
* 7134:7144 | 0.06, 10.7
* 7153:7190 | 0.07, 10.6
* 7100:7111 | 0.07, 10.6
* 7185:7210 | 0.09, 10.4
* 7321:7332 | 0.00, 11.4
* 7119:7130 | 0.10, 10.3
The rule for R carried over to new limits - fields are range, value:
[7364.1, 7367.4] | 11.4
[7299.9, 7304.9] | 10.8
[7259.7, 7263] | 9.16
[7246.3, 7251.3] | 8.49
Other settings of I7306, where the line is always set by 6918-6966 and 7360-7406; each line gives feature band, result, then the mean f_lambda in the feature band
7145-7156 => 1.3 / 10.3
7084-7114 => 1.9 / 10.9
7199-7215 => 1.5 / 10.5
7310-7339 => 0.2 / 11.4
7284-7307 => 1.8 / 10.6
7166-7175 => 0.5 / 10.9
